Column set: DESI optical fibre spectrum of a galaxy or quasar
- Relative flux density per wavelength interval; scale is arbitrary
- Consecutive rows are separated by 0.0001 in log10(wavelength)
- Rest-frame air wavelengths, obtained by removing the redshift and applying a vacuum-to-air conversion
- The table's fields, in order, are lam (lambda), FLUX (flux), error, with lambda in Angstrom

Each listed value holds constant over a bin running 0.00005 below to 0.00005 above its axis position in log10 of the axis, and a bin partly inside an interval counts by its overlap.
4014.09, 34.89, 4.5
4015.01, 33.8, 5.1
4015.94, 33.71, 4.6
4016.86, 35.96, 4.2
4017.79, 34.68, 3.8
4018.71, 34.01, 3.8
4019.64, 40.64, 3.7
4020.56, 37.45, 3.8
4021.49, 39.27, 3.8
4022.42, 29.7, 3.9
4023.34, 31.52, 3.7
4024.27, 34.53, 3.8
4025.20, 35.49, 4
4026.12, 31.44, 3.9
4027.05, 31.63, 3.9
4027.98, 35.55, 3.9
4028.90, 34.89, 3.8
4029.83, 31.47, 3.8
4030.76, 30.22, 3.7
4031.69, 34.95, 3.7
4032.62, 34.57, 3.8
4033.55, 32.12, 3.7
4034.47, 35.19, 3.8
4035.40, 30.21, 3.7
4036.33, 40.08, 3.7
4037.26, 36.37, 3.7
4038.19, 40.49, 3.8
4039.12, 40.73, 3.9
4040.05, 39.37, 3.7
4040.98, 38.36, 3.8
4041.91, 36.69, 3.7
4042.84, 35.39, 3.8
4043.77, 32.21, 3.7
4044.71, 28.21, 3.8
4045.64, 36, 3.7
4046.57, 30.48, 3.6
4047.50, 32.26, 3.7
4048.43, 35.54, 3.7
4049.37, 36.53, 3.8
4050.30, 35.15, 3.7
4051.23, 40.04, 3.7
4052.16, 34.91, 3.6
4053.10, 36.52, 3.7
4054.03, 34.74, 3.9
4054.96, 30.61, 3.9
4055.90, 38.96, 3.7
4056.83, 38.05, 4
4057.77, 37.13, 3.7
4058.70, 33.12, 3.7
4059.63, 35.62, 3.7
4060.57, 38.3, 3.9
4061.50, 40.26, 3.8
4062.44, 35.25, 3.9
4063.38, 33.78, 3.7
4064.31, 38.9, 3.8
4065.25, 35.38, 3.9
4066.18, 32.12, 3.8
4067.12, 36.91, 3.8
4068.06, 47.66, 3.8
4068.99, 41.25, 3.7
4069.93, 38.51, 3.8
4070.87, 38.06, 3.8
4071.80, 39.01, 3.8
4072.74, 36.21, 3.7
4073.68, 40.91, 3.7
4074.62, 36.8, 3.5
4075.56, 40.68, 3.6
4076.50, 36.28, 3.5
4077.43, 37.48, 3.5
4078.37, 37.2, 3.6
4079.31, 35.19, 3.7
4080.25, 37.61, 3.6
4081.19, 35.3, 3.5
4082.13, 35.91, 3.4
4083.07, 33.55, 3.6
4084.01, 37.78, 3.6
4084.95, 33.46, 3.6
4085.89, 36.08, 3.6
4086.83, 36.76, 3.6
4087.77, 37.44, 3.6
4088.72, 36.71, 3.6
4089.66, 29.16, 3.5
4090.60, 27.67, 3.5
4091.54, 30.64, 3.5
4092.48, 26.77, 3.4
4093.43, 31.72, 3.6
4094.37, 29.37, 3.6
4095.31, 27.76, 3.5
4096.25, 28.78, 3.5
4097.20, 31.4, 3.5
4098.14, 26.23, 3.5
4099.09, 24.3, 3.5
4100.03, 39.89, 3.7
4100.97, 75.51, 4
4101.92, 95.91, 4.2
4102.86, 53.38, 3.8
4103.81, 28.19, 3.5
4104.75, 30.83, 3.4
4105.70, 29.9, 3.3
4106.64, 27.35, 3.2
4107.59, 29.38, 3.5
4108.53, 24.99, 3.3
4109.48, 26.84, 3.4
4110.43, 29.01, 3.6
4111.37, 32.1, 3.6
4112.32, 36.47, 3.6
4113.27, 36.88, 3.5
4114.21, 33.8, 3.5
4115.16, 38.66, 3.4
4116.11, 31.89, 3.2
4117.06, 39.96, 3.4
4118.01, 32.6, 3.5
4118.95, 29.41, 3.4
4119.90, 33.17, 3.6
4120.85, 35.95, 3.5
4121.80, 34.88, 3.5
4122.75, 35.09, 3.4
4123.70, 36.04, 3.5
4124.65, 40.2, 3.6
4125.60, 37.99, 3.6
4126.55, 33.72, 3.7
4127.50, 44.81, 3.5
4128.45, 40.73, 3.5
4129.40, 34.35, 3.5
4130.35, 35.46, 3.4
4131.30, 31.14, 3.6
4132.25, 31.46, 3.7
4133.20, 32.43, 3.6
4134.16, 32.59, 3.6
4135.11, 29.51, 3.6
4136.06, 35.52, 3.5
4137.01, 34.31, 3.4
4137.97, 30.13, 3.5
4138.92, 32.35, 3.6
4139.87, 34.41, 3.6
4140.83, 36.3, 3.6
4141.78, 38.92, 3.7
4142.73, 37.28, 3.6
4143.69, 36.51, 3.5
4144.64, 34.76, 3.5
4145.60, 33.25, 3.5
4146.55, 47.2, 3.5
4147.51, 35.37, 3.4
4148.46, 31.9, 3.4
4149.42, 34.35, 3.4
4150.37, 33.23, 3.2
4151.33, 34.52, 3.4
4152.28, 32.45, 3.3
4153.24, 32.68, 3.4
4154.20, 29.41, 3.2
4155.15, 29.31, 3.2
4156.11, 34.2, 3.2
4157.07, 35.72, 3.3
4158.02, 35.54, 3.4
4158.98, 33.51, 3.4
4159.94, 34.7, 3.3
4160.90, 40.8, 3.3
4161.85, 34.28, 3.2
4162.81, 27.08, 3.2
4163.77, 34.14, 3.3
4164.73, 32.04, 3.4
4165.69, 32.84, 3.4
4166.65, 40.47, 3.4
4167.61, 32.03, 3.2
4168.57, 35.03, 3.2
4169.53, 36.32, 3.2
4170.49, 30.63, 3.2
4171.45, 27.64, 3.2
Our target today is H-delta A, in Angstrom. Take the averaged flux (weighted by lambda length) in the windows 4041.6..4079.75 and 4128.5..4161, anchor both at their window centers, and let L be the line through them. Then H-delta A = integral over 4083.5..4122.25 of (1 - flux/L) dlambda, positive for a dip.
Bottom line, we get 0.3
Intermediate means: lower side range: 36.4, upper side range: 34.3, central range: 35.1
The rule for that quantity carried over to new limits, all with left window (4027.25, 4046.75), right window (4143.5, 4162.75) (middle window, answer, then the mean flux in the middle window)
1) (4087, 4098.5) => 1.4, 30.5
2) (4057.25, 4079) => -1.8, 37.7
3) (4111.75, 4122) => -0.1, 34.8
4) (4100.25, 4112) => -1.9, 40.2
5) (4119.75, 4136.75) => -0.3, 35.3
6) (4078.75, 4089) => -0.4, 36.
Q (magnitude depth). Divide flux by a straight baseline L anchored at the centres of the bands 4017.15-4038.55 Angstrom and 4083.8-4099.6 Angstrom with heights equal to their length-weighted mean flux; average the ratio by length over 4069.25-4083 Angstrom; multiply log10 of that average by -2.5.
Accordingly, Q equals -0.17 mag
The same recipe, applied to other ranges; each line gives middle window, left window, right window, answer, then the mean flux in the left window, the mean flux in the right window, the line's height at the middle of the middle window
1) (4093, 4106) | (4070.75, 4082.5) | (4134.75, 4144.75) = -0.09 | 37.4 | 34.6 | 36.4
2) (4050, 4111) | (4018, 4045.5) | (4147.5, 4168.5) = -0.06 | 34.9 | 33.7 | 34.4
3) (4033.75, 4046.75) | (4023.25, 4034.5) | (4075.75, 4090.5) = -0.06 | 33.3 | 35.6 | 33.8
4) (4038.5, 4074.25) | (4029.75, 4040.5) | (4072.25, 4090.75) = -0.02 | 35.6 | 36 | 35.8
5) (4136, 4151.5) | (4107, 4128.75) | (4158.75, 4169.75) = -0.03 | 34.5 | 34.4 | 34.4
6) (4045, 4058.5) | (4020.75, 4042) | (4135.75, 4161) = -0.01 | 35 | 34.7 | 34.9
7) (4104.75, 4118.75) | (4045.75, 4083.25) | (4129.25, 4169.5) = 0.10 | 36.7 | 34.2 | 35.3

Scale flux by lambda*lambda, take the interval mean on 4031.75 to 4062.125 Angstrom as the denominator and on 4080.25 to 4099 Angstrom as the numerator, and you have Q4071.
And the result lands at 0.9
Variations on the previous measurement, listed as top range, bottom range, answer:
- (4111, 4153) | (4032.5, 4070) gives 1.01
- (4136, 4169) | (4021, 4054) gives 1.05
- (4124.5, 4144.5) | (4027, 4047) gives 1.06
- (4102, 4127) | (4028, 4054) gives 1.03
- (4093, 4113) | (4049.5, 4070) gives 1.00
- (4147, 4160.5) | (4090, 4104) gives 0.89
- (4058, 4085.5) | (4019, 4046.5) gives 1.09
